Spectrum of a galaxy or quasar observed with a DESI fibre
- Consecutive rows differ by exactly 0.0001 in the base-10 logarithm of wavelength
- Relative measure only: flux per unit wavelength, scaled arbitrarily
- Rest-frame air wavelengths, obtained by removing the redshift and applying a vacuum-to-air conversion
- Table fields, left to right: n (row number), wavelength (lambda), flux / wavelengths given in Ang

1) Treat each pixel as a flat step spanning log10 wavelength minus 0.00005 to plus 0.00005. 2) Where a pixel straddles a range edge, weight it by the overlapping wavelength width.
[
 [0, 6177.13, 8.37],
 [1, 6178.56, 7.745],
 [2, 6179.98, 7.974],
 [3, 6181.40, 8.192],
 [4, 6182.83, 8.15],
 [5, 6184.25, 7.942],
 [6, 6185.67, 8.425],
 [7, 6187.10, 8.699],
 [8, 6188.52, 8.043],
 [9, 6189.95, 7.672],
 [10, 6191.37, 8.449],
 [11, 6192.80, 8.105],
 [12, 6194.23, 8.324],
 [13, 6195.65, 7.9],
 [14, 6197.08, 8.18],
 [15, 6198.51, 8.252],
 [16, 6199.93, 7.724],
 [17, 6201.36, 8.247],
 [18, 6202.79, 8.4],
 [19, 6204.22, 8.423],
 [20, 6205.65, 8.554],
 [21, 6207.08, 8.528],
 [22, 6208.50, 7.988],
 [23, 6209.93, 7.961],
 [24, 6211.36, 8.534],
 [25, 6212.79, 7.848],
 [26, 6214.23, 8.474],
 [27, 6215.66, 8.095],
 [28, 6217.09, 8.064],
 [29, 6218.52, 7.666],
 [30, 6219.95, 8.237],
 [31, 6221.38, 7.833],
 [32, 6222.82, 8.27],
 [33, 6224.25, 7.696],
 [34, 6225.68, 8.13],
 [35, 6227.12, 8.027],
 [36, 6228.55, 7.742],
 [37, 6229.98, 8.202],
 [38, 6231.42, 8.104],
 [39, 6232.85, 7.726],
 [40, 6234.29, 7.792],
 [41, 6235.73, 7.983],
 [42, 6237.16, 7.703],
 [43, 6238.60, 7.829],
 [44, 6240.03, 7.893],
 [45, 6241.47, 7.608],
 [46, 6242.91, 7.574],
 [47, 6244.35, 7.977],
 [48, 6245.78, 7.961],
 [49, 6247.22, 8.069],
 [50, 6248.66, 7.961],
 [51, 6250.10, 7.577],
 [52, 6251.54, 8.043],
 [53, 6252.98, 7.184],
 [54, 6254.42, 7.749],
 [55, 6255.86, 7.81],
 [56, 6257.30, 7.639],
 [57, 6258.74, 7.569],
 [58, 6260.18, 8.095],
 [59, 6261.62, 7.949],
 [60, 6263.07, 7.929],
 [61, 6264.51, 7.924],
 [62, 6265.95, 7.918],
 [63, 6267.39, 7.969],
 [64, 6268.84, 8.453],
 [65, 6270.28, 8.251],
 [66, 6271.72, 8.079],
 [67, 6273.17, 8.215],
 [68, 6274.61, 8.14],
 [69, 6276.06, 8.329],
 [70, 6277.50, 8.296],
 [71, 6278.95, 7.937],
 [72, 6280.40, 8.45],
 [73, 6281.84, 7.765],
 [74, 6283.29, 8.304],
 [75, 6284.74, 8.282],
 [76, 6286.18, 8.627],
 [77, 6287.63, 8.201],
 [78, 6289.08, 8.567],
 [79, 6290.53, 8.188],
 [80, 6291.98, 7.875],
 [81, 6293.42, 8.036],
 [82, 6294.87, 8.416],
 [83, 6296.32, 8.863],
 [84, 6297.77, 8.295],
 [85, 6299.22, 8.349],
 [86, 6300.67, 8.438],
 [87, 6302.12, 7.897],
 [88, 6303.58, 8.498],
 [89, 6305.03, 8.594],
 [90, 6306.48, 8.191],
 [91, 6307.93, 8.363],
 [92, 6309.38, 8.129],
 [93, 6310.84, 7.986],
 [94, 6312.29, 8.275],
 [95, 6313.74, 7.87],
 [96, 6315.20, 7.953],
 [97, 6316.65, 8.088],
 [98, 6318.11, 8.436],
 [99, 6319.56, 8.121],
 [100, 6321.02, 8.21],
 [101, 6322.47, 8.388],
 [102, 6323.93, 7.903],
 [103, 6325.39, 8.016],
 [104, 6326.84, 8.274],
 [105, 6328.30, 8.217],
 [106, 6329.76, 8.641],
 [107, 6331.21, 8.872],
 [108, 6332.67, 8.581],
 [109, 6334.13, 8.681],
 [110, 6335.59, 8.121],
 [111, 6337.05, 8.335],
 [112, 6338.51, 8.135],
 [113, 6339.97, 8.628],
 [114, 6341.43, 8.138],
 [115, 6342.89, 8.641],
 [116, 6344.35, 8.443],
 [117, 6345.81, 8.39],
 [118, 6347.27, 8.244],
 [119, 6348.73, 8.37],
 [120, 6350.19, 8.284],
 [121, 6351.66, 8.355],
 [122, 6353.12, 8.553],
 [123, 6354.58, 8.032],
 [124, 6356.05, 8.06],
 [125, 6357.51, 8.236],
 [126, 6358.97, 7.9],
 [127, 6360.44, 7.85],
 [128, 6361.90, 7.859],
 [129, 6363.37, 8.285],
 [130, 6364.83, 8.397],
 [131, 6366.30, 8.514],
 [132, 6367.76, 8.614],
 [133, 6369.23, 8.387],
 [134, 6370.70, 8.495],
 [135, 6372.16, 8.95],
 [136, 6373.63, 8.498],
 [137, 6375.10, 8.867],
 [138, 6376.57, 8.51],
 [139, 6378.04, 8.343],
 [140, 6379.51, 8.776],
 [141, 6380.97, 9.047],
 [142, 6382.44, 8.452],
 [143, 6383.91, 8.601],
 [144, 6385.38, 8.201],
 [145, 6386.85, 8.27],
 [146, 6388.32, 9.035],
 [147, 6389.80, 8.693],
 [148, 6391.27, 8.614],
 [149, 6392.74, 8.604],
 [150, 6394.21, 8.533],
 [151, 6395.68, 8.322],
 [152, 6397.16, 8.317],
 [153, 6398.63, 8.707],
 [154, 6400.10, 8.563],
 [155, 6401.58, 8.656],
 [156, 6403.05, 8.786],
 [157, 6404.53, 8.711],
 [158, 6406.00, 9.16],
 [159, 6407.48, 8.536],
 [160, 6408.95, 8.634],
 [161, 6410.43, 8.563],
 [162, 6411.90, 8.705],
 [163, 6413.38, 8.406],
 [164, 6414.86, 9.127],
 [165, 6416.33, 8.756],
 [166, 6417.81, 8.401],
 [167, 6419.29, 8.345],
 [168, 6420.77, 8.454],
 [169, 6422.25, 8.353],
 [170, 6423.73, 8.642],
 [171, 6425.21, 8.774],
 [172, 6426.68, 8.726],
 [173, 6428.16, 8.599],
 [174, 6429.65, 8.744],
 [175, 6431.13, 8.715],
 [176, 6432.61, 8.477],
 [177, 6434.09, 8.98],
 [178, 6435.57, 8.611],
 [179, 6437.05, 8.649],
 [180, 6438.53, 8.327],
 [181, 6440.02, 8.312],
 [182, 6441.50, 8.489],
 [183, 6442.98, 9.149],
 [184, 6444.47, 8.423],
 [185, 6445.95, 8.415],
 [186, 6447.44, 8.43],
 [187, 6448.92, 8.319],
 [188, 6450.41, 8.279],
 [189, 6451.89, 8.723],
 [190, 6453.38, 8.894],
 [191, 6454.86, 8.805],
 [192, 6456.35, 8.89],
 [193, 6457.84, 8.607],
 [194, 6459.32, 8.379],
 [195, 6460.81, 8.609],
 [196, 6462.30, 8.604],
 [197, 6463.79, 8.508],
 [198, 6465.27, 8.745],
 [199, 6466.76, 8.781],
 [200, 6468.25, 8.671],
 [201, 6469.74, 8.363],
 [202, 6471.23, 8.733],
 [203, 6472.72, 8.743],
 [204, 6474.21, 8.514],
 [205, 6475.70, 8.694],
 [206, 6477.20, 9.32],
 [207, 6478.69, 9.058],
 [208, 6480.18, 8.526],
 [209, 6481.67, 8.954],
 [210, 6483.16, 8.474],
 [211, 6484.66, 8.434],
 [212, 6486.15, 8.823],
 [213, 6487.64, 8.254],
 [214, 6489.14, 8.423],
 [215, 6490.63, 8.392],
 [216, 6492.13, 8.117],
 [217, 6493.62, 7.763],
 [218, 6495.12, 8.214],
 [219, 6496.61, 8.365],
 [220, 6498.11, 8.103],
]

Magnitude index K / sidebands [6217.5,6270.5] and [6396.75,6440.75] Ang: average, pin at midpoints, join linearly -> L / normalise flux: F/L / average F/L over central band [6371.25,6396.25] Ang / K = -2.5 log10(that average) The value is -0.02 mag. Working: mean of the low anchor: 7.89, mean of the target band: 8.61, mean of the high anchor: 8.63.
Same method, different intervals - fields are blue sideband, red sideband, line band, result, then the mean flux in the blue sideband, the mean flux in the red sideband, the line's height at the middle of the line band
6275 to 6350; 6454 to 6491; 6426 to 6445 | -0.007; 8.29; 8.66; 8.57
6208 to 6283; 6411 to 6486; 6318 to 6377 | -0.006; 7.97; 8.63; 8.3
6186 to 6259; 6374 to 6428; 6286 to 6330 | 0.007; 8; 8.62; 8.3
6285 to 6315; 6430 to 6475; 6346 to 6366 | 0.026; 8.28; 8.61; 8.4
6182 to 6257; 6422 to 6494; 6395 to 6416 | -0.023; 8.02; 8.6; 8.47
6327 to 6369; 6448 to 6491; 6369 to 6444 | -0.017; 8.33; 8.64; 8.48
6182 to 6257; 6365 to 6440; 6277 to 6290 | -0.005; 8.02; 8.61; 8.23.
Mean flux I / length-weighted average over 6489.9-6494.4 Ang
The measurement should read 8.08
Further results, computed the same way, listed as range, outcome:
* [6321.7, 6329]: 8.16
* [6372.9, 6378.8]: 8.55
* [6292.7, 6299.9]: 8.4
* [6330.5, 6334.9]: 8.7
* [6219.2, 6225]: 8.01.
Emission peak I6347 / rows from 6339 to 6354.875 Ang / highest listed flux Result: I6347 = 8.641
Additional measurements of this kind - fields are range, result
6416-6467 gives 9.149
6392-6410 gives 9.16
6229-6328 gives 8.863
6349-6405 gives 9.047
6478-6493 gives 9.058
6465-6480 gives 9.32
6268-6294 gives 8.627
